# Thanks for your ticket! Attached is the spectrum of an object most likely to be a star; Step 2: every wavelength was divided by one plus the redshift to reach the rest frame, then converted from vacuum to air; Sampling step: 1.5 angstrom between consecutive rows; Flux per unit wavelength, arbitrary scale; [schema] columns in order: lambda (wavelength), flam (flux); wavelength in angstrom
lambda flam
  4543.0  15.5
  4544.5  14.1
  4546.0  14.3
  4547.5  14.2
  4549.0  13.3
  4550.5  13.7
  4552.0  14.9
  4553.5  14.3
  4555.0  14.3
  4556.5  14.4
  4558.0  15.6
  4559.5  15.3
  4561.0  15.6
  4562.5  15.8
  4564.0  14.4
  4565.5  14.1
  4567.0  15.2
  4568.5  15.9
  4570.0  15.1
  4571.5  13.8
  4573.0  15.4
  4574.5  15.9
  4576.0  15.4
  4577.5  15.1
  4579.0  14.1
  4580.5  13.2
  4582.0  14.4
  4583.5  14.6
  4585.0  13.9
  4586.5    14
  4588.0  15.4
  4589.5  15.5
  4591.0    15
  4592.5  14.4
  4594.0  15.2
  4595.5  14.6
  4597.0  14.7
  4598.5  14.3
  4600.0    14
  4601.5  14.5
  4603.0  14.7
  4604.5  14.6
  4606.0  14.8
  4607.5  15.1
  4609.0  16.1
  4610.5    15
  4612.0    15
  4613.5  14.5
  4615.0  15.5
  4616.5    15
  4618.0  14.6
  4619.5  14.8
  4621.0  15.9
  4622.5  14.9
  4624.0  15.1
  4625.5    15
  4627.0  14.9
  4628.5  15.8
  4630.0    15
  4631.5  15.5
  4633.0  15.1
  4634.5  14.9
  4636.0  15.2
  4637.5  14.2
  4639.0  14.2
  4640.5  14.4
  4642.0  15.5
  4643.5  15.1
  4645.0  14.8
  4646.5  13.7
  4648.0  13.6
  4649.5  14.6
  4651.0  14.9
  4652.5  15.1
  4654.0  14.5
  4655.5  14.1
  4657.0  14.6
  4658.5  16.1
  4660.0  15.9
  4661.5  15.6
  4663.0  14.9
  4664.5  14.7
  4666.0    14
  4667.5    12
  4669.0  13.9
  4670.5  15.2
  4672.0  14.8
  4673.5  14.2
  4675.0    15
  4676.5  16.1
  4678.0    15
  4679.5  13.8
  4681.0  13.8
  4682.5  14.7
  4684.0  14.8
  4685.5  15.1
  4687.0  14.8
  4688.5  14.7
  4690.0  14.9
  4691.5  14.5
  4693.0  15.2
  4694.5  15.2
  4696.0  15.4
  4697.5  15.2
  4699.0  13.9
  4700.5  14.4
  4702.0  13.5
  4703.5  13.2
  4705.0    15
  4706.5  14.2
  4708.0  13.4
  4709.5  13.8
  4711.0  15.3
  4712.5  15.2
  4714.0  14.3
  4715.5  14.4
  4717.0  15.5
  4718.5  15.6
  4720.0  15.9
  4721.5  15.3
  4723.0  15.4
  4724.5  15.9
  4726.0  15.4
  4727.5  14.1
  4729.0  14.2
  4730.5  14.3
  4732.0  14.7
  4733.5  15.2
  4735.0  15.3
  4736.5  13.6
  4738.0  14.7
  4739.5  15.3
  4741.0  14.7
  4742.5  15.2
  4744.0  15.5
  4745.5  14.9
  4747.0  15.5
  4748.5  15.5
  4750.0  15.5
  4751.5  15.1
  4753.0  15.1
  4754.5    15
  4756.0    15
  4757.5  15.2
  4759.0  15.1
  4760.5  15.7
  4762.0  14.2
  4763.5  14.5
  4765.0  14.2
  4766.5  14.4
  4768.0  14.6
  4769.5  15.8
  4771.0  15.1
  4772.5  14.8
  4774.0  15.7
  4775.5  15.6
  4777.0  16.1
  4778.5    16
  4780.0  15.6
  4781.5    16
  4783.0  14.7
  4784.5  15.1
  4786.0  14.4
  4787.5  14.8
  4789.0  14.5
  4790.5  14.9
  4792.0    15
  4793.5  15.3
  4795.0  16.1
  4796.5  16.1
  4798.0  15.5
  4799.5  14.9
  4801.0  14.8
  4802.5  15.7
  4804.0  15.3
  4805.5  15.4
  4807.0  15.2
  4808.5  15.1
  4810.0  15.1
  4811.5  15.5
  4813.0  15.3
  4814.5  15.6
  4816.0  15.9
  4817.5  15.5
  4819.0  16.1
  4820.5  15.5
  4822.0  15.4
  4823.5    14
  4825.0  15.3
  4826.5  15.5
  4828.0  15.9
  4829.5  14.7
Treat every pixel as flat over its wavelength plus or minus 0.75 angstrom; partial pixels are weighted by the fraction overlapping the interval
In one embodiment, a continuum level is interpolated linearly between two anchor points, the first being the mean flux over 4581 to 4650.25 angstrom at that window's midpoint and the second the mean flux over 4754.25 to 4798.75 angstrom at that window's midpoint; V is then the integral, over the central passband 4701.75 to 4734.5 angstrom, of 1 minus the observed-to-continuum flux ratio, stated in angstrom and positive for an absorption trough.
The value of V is 0.6 angstrom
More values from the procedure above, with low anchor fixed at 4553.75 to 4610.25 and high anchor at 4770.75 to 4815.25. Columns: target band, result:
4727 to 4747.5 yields 0.51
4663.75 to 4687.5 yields 0.86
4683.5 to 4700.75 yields 0.25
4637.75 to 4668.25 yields 0.76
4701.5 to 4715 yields 0.79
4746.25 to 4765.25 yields 0.19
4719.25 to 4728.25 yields -0.11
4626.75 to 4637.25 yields -0.16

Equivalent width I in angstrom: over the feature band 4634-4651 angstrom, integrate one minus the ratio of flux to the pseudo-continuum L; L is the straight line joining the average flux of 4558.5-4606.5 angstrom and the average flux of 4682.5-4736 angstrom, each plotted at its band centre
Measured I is 0.23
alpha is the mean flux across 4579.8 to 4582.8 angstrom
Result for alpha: 13.8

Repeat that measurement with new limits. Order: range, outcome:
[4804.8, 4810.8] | 15.2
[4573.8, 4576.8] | 15.6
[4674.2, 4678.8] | 15.3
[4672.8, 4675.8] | 14.6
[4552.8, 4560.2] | 14.8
